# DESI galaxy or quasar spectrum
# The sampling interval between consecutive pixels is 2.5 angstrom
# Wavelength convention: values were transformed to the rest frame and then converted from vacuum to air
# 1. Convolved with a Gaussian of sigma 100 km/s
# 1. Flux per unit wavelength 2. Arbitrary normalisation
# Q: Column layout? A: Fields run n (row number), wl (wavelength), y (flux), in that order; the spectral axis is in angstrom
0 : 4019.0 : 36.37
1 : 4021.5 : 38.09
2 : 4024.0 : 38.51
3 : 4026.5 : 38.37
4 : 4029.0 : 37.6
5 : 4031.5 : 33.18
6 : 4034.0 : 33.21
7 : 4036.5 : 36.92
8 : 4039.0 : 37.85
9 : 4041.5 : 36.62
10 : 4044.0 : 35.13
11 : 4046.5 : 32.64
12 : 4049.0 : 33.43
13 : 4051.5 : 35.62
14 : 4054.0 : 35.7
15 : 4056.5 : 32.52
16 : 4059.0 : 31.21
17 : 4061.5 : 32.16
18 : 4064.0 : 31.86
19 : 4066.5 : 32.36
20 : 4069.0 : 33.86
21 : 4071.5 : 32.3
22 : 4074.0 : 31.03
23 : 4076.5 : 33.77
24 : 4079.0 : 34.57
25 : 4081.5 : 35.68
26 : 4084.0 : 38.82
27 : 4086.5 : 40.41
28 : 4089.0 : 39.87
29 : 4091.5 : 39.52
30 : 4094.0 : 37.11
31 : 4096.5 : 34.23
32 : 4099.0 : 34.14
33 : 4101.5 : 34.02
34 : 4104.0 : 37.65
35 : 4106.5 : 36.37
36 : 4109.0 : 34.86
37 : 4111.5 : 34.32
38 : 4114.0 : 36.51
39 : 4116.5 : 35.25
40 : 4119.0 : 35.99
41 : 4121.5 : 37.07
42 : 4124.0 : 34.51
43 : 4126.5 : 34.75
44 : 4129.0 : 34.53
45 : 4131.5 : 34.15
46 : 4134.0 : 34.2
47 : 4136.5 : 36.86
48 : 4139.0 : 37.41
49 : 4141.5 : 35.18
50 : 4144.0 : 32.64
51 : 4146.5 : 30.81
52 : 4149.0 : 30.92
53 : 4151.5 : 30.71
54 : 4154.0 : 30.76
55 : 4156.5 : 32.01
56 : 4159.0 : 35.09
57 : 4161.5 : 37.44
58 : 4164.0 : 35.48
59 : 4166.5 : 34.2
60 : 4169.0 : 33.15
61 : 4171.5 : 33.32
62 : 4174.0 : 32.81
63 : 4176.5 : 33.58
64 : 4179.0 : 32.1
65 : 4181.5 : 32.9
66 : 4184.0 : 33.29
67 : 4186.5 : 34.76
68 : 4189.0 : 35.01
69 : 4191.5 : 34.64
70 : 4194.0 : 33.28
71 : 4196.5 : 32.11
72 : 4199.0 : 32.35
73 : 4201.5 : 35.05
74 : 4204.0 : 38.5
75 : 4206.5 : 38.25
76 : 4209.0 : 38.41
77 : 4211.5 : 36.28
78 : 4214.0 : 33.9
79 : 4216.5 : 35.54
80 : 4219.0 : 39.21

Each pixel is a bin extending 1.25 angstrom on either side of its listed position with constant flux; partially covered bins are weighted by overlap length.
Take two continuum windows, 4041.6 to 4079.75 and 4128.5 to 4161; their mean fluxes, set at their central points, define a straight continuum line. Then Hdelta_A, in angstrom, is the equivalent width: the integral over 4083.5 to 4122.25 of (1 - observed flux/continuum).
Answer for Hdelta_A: -3.7 angstrom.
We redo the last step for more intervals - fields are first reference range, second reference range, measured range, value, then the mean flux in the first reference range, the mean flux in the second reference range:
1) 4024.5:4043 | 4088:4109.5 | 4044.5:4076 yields 2.9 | 36.3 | 36.4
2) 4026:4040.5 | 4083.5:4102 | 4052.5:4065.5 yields 1.4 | 36.1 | 37.3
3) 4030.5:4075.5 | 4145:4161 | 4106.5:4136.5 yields -2.5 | 33.8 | 32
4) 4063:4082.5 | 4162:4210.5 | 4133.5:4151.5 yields 0.1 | 33.2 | 34.4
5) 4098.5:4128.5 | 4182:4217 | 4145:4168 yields 1.4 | 35.5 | 35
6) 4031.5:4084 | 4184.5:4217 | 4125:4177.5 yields 1.5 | 34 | 35.2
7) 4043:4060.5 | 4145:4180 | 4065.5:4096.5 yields -2.0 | 33.7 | 33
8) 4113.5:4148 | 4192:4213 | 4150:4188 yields 1.9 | 34.9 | 35.5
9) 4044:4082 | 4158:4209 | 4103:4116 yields -0.8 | 33.3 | 34.5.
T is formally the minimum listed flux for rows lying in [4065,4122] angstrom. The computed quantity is 31.03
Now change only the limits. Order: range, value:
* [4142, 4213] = 30.71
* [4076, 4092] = 33.77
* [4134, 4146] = 32.64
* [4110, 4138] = 34.15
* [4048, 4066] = 31.21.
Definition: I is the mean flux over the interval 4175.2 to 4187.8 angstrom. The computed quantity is 33.3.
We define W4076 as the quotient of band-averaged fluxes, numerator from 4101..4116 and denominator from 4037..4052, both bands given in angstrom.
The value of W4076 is 1.01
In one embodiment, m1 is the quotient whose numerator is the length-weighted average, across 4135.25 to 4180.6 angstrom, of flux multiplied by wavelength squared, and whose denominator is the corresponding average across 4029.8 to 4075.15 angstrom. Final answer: 1.05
